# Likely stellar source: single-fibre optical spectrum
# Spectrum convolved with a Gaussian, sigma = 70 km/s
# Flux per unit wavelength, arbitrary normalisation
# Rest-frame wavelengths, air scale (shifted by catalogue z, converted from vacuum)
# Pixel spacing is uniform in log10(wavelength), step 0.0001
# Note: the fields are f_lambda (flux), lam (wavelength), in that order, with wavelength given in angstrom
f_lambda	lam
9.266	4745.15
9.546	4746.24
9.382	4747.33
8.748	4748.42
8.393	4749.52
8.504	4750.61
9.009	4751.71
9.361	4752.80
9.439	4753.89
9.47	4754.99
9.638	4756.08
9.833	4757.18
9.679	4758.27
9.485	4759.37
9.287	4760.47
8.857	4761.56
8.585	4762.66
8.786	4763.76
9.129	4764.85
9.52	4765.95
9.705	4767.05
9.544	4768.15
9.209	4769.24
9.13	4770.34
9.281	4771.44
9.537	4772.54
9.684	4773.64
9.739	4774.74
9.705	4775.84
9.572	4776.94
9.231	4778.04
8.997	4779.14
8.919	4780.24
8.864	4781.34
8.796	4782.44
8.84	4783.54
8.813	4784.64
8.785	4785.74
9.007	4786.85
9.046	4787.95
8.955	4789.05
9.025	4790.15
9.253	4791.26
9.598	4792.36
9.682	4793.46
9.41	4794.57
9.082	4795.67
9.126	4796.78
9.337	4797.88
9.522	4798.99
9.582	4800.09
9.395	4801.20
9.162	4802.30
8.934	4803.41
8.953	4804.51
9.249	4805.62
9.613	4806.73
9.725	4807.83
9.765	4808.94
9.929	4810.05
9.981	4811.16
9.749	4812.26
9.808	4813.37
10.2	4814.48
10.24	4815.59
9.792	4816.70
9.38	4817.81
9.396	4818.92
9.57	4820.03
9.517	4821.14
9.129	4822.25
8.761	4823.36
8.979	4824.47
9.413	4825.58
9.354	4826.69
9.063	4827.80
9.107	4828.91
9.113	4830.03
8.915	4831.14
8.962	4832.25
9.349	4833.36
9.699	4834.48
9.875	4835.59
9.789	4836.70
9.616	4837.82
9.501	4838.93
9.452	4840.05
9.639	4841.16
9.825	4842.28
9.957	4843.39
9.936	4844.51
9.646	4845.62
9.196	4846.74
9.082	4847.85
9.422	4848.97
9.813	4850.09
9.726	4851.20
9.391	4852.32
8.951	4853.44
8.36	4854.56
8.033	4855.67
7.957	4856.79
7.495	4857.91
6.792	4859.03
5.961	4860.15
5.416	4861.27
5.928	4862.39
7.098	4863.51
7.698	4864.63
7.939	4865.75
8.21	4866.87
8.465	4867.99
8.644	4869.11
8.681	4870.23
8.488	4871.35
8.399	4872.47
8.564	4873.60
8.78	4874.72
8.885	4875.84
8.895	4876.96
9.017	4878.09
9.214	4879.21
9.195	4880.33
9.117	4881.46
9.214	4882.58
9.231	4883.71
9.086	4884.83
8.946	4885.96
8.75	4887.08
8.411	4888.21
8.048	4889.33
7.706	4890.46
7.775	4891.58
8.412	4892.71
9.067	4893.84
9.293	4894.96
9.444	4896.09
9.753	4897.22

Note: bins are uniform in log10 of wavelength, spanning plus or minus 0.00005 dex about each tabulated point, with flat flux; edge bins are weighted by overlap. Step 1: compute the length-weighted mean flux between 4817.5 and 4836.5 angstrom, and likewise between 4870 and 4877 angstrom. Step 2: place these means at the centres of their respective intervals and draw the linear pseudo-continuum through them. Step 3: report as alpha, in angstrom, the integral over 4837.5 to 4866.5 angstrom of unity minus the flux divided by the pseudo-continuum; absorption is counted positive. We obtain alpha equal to 1.42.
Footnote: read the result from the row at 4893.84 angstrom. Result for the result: 9.067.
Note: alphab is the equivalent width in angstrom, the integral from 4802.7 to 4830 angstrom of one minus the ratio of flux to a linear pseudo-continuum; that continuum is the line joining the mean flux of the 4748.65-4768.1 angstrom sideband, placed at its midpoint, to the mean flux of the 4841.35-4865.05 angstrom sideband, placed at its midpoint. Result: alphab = -2.40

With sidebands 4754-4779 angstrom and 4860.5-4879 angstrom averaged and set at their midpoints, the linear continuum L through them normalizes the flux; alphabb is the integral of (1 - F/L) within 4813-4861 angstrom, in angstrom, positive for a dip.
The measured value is -3.8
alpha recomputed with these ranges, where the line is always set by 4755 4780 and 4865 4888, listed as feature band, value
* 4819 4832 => -0.18 angstrom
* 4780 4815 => -0.45 angstrom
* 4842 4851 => -0.68 angstrom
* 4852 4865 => 2.18 angstrom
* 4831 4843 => -0.74 angstrom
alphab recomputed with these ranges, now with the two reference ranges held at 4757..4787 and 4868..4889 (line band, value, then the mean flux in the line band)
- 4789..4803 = -0.28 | 9.32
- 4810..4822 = -0.91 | 9.75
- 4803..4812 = -0.43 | 9.54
